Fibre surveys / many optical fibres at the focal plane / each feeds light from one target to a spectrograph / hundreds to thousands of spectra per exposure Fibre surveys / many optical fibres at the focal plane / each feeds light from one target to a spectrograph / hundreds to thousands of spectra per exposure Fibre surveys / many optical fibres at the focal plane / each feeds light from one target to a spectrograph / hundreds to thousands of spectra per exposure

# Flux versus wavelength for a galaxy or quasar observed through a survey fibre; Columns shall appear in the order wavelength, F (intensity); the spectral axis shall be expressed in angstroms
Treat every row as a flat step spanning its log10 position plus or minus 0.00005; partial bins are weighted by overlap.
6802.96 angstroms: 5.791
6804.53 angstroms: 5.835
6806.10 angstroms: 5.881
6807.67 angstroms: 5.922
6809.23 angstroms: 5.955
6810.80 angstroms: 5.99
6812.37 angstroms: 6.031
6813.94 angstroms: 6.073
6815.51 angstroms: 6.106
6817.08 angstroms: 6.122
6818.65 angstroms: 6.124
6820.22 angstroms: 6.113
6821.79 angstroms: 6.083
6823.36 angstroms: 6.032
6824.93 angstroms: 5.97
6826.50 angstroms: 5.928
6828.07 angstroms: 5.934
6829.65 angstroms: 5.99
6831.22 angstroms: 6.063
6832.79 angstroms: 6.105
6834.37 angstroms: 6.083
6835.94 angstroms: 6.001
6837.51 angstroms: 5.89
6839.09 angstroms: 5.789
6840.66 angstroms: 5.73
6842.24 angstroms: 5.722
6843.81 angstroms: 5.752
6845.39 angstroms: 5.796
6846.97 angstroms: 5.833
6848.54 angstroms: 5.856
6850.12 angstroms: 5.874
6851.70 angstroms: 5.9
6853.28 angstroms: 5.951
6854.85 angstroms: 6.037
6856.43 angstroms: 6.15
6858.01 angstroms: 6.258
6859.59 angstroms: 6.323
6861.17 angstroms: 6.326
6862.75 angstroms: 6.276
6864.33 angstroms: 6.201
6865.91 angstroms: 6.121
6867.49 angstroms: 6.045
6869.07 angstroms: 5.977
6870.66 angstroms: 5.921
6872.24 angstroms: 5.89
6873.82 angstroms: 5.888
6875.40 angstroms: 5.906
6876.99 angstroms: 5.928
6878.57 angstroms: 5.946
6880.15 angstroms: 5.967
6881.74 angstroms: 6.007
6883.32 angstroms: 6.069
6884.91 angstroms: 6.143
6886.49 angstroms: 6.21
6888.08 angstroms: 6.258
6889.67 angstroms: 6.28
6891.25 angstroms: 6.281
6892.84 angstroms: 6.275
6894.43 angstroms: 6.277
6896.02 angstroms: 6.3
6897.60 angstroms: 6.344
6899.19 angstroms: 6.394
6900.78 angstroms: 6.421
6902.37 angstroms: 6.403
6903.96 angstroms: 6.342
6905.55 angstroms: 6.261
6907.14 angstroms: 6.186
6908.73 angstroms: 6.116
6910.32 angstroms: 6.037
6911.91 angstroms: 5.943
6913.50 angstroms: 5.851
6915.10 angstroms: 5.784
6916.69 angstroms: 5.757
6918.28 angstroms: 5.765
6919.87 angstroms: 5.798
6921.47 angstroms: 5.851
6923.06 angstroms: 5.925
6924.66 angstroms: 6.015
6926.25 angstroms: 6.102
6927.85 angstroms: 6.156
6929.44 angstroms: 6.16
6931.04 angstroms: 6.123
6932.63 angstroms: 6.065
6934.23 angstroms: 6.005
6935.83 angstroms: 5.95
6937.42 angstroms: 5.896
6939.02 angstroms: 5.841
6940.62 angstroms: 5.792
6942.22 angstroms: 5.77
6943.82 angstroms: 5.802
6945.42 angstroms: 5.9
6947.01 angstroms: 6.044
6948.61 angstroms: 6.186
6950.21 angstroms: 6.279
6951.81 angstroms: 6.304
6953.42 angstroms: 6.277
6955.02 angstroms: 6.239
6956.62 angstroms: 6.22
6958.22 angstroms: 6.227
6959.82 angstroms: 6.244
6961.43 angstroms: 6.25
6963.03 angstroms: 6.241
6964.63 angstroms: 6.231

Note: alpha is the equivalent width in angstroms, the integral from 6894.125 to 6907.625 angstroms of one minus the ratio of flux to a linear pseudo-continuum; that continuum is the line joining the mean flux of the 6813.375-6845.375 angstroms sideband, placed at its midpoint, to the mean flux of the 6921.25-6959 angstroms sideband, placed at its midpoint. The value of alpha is -0.7 angstroms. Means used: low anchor 5.98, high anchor 6.05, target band 6.33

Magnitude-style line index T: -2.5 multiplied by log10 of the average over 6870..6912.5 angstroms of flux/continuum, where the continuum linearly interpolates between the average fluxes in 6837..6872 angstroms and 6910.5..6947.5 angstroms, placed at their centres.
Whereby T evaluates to -0.03 mag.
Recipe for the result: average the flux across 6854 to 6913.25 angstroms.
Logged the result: 6.15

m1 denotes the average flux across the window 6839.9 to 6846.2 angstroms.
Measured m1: 5.74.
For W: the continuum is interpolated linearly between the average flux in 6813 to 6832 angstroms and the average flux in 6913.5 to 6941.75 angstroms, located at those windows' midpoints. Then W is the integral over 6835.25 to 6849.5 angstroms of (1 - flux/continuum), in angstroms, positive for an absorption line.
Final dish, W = 0.5 angstroms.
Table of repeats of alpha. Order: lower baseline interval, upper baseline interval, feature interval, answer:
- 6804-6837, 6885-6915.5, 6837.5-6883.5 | 1.03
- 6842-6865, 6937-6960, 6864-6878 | 0.12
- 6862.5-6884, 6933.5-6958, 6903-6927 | 0.16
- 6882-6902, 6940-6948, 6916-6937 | 0.11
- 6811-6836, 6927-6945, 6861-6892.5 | -0.40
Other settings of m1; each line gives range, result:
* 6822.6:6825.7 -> 6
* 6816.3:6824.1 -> 6.1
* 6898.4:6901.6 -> 6.4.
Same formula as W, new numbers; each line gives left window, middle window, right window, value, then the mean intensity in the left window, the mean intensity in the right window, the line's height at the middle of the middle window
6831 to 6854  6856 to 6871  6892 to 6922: -0.5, 5.88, 6.11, 5.96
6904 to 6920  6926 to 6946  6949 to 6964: 0.5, 5.98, 6.25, 6.12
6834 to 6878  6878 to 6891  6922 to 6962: -0.2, 5.98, 6.07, 6.01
